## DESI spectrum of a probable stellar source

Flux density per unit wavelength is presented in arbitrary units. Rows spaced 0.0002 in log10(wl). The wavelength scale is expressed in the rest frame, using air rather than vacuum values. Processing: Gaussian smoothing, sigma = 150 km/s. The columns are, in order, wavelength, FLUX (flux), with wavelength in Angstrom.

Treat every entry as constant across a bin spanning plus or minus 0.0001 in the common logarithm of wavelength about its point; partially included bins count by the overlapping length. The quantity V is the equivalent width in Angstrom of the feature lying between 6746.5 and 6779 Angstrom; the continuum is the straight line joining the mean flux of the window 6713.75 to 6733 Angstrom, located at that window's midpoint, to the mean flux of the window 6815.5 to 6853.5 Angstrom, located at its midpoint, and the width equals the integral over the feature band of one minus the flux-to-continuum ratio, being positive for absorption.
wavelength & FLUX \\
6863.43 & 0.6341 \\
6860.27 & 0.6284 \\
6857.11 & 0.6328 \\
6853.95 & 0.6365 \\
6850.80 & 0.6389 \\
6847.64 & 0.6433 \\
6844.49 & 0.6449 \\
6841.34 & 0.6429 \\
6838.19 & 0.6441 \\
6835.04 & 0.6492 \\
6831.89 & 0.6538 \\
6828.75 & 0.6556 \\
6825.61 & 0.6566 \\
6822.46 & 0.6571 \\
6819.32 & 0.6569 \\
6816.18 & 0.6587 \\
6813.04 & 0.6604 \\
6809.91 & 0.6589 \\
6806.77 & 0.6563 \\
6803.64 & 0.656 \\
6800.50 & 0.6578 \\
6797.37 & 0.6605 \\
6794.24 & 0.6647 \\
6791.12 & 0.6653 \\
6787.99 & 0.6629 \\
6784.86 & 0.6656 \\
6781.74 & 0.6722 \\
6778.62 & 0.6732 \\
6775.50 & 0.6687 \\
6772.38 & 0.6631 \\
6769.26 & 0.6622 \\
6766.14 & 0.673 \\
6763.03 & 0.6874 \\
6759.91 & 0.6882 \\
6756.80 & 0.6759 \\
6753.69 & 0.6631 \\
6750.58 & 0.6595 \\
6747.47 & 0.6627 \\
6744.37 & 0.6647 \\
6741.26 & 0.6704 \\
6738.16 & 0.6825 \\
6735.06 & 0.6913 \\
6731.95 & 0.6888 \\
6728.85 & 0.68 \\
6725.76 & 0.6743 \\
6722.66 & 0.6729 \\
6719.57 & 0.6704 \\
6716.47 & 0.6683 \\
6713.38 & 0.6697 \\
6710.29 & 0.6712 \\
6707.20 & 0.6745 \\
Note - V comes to -0.22 Angstrom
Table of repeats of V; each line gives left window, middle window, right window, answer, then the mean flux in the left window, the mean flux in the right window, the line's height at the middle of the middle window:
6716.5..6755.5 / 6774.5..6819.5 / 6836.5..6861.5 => -0.5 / 0.673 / 0.639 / 0.655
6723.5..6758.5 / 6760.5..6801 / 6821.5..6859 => -0.3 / 0.674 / 0.646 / 0.663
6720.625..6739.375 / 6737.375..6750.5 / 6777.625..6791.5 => 0.2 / 0.681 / 0.668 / 0.678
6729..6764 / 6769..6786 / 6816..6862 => -0.1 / 0.676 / 0.646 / 0.666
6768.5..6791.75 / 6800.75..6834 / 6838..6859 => -0.2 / 0.667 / 0.64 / 0.652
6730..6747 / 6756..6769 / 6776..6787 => -0.1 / 0.678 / 0.67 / 0.674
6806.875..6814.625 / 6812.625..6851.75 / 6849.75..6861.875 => -0.2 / 0.659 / 0.634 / 0.647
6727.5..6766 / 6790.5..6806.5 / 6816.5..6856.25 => 0.0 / 0.676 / 0.648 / 0.66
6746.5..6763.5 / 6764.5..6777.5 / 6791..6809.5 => 0.0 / 0.672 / 0.66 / 0.668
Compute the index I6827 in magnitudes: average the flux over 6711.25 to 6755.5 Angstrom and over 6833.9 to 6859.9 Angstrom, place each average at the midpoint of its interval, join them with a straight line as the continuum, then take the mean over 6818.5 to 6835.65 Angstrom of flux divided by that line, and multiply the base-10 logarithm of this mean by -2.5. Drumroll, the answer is -0.01 mag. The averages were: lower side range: 0.673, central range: 0.655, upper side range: 0.641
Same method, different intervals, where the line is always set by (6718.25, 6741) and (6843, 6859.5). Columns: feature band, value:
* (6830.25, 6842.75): -0.01 mag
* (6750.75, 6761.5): 0.00 mag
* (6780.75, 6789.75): -0.01 mag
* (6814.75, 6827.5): -0.01 mag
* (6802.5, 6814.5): -0.01 mag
